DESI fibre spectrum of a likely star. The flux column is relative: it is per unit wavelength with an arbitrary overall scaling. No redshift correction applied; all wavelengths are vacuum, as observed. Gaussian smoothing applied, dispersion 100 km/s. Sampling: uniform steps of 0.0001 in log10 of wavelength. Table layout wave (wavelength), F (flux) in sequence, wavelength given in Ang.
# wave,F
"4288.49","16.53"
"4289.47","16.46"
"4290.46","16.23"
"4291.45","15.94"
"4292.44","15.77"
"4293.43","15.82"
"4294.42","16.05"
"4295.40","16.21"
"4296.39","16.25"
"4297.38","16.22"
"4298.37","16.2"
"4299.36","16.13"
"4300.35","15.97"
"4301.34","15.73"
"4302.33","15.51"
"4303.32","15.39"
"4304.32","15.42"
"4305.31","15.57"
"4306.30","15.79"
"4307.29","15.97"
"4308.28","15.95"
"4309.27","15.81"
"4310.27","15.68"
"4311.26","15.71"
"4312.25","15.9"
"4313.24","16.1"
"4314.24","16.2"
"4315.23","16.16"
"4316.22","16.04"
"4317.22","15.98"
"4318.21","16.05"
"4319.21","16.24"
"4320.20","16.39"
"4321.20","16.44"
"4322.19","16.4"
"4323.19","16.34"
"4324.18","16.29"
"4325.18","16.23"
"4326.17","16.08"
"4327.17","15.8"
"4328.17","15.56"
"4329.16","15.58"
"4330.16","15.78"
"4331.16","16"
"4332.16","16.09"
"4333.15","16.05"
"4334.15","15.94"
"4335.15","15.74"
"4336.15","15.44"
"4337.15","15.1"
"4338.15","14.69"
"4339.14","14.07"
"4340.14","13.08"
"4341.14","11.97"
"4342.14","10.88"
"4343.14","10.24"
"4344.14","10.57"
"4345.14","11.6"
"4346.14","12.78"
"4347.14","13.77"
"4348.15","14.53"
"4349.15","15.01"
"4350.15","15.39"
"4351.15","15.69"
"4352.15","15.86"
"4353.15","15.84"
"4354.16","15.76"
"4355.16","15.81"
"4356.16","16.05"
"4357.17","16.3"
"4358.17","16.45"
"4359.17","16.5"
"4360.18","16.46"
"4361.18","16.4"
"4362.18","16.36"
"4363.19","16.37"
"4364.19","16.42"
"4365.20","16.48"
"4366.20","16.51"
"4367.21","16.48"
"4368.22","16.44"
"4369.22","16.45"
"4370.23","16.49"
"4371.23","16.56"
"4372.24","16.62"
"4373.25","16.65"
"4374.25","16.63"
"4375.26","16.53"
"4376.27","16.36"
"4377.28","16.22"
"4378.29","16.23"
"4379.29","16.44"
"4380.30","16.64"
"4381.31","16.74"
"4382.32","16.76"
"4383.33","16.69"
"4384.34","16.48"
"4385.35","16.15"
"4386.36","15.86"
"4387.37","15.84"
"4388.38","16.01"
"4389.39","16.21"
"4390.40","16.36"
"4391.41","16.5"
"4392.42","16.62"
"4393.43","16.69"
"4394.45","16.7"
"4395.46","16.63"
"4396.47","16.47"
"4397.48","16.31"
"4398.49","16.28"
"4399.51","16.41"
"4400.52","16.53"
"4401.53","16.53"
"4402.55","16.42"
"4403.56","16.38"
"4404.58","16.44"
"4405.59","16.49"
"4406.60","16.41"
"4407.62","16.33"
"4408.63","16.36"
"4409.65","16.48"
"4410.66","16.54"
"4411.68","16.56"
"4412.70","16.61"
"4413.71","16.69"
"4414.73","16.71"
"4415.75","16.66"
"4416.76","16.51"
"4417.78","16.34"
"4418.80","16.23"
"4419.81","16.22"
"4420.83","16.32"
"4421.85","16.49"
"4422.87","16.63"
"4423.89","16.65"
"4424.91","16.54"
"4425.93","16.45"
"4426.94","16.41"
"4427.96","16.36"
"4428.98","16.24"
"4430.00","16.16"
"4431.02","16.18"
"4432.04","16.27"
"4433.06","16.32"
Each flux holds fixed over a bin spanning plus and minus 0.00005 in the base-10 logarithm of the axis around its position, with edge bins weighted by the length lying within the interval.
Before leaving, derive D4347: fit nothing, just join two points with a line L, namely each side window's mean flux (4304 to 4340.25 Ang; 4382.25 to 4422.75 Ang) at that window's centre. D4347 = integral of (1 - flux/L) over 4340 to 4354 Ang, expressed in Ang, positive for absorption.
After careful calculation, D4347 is 2.24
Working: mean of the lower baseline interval 15.8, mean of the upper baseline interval 16.4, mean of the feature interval 13.4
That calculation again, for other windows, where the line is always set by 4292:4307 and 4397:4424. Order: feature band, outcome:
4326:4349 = 2.7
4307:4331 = -0.1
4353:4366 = -0.1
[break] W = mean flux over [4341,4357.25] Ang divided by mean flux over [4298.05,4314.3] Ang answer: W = 0.9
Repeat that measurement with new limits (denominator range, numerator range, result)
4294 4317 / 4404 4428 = 1.04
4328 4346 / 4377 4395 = 1.16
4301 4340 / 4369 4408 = 1.04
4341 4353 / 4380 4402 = 1.23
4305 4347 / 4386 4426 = 1.09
